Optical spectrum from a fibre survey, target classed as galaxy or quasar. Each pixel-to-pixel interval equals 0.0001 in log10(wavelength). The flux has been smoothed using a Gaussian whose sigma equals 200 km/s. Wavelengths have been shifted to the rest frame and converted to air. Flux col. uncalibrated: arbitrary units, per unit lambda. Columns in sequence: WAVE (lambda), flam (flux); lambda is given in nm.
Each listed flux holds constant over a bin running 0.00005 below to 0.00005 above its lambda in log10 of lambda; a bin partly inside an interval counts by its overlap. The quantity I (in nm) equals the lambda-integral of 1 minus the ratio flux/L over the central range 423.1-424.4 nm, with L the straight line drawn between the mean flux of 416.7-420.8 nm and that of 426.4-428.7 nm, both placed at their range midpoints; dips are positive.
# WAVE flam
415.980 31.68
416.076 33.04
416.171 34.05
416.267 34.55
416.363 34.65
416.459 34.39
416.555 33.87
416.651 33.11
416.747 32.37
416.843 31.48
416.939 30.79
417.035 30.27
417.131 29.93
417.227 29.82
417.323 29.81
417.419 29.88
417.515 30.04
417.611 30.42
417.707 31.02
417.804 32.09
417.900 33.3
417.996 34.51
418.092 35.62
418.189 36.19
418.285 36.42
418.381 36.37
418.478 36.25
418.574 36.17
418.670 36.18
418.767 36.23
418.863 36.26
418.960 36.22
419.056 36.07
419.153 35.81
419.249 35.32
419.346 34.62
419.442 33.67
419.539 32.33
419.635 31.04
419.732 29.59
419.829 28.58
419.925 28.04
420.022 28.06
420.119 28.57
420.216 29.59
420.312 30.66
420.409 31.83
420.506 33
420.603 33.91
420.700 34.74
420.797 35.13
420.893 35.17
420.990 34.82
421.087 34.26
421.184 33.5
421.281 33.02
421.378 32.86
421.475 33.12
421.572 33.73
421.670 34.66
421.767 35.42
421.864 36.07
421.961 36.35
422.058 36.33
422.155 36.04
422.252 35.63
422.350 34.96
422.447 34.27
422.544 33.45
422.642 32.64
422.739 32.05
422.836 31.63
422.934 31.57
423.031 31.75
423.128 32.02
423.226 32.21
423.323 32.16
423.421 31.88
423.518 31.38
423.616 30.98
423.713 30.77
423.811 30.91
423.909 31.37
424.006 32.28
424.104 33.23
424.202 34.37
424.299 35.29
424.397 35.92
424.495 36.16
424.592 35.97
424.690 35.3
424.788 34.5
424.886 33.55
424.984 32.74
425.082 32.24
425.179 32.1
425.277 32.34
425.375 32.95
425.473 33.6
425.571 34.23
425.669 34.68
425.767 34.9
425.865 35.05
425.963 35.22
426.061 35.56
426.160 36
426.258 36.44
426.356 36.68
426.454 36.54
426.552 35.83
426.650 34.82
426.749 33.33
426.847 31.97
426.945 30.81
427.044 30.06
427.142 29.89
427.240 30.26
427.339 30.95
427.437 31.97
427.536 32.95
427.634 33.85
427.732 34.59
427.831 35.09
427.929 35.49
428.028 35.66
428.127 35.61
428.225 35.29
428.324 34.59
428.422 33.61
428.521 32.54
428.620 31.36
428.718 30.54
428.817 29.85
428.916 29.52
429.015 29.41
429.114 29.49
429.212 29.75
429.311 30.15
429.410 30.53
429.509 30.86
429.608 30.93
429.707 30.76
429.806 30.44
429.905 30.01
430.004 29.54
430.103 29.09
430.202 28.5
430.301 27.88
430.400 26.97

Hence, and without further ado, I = 0.03 nm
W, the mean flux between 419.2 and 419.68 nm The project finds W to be 33.5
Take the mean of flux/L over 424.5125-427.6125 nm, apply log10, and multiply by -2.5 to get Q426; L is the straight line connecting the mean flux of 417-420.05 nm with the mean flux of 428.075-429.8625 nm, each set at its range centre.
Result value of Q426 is -0.061 mag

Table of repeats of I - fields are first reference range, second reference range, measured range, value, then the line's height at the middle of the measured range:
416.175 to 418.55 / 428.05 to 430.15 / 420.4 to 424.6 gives -0.19 nm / 32.1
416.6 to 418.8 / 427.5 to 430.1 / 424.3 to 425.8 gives -0.08 nm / 32.3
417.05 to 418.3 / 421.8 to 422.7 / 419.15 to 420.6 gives 0.09 nm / 33.5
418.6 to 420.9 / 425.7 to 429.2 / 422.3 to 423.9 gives 0.05 nm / 33.1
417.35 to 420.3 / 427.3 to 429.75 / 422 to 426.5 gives -0.16 nm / 32.6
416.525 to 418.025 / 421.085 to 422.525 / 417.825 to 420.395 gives -0.07 nm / 32.7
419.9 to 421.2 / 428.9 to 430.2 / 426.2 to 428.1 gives -0.18 nm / 30.6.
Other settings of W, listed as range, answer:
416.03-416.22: 33.7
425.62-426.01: 35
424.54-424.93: 34.9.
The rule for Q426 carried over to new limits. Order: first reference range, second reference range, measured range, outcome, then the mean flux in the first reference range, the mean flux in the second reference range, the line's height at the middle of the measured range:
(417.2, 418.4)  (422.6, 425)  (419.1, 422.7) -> -0.01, 32.7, 32.9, 32.8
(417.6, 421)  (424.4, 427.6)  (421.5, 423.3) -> -0.01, 33.5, 33.8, 33.6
